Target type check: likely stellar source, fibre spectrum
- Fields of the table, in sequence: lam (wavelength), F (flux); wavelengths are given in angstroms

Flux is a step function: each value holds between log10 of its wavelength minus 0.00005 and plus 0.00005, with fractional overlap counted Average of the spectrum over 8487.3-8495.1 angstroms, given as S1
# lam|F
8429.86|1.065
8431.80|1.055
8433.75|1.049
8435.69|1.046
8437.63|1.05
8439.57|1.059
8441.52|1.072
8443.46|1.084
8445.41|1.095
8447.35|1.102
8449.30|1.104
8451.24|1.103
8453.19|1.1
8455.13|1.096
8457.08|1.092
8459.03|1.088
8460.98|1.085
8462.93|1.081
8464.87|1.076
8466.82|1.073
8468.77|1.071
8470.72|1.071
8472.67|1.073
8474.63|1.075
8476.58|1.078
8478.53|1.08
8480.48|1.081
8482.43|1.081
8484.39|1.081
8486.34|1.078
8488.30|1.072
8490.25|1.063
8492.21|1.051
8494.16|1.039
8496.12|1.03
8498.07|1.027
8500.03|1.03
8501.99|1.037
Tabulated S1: 1.06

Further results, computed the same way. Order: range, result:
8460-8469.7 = 1.08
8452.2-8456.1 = 1.1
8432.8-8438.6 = 1.05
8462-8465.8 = 1.08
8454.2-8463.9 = 1.09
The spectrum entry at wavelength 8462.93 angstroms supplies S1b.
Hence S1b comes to 1.081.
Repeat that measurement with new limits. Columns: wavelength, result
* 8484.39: 1.081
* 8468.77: 1.071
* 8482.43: 1.081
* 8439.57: 1.059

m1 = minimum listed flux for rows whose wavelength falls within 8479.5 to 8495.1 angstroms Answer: 1.039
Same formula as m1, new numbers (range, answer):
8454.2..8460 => 1.088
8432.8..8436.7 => 1.046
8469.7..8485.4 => 1.071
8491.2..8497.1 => 1.03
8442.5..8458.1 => 1.084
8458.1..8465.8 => 1.076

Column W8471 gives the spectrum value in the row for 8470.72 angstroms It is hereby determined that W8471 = 1.071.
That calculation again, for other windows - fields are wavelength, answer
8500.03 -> 1.03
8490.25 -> 1.063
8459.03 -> 1.088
